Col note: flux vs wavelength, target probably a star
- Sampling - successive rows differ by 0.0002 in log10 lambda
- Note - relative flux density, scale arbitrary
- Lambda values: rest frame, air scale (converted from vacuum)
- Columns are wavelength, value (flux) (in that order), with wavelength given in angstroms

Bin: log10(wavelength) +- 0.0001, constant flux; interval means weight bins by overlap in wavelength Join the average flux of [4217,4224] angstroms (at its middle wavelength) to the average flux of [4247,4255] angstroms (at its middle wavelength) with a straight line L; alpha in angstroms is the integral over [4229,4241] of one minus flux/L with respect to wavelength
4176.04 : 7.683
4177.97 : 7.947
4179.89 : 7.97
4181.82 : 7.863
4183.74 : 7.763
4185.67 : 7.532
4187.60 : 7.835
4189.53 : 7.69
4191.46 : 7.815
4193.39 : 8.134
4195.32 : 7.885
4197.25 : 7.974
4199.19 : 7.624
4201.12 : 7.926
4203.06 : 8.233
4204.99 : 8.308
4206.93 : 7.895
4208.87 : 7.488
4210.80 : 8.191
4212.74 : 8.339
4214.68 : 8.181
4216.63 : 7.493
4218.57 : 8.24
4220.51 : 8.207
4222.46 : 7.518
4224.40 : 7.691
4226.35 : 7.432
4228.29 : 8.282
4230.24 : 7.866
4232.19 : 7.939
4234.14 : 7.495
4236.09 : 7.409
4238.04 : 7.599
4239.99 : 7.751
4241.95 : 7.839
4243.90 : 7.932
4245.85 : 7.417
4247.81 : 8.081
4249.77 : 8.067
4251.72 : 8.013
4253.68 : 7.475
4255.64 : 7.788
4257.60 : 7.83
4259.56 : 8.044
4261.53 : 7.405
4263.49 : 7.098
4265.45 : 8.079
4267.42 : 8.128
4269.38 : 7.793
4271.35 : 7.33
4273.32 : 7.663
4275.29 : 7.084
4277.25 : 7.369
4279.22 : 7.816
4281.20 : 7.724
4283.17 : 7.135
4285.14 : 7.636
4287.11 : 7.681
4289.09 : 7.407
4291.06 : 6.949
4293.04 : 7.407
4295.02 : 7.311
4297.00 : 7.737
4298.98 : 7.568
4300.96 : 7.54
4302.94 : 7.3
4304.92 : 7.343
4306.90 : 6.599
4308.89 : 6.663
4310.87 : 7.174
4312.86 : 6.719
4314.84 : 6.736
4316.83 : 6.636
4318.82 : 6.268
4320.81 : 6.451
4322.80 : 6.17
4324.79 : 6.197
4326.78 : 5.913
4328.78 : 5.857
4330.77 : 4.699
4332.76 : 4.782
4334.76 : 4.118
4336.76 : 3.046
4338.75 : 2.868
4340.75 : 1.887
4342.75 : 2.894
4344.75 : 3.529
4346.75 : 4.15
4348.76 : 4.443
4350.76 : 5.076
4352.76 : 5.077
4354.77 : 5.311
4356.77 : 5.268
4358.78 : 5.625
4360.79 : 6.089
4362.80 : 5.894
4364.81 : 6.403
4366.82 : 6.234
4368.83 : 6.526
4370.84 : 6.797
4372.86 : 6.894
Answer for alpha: 0.3 angstroms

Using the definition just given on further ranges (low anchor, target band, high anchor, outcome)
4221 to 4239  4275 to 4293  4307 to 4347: -3.2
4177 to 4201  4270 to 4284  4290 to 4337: -1.3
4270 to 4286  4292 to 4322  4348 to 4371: -0.8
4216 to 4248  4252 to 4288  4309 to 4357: -4.7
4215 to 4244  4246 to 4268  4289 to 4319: -0.8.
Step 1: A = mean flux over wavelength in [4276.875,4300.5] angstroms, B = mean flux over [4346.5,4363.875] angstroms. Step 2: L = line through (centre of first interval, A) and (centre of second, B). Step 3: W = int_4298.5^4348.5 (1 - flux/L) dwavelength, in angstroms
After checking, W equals 6.97 angstroms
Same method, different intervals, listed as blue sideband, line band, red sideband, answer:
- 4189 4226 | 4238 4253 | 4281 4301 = -0.3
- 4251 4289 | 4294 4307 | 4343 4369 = -1.2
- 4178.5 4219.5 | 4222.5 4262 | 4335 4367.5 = -4.5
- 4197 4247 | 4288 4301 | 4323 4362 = -3.3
